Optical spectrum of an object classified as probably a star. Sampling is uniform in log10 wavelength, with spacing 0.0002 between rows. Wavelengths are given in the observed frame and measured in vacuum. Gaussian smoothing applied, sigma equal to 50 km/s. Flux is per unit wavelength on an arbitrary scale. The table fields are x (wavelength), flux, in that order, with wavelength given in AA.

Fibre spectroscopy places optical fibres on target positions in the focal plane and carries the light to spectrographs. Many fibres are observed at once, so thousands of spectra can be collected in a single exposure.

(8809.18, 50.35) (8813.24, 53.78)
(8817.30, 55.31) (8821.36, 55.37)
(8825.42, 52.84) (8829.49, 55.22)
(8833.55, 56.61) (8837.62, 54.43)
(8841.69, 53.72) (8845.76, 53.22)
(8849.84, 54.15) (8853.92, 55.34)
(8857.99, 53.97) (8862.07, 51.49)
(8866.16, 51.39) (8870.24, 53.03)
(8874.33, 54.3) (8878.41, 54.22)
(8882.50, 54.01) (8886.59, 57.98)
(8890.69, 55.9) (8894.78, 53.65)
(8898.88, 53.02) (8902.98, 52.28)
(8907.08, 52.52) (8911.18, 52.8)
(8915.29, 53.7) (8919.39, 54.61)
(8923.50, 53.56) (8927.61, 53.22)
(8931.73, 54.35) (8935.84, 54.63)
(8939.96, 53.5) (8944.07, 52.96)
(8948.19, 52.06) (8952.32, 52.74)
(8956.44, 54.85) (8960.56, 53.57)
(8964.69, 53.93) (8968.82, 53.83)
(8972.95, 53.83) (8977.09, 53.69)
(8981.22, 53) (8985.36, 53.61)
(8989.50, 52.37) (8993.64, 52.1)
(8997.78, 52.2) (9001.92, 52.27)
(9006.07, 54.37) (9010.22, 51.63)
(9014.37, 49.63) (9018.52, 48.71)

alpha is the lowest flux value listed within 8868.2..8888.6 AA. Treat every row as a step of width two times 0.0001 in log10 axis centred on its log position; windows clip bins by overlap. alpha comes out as 53.03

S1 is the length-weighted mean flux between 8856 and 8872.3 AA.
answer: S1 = 52.4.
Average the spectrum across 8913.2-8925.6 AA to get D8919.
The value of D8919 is 54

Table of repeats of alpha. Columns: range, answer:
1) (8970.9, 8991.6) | 52.37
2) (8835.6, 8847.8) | 53.22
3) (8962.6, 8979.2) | 53.69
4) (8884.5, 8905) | 52.28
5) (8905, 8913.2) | 52.52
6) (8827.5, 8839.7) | 54.43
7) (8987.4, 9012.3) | 51.63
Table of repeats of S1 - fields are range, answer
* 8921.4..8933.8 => 53.7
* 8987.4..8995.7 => 52.2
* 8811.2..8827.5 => 54.3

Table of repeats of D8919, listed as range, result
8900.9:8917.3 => 52.8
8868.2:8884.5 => 53.9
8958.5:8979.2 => 53.8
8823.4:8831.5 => 54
